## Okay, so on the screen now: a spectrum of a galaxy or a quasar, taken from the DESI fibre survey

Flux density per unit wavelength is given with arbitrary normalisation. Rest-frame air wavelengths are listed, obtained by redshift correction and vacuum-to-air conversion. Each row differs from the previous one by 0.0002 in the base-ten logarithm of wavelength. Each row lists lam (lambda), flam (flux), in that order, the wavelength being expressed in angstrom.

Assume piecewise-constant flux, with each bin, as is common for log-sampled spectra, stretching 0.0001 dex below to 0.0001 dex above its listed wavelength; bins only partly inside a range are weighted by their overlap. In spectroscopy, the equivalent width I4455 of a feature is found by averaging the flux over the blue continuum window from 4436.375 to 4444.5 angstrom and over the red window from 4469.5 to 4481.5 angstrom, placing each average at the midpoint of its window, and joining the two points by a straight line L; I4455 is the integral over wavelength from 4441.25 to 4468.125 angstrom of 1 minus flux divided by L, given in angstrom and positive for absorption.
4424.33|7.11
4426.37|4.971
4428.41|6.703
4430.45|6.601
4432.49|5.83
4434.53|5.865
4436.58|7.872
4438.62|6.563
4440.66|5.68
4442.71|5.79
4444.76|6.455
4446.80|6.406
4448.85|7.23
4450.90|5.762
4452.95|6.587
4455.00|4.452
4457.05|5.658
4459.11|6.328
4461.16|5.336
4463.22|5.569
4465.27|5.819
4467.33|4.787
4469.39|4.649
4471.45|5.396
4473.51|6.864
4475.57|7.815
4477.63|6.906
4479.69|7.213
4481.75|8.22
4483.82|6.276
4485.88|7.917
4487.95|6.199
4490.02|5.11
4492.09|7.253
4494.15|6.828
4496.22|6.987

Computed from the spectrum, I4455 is 2.6 angstrom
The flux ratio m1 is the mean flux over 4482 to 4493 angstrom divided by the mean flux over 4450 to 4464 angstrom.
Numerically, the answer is 1.2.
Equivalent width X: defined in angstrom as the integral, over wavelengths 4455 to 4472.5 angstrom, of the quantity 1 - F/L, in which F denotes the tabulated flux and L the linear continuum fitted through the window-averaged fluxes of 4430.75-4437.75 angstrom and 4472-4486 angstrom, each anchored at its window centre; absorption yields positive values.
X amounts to 4.0 angstrom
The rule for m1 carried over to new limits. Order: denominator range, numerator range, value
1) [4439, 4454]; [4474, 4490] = 1.13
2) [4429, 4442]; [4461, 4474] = 0.85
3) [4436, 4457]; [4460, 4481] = 0.98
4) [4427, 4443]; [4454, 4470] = 0.84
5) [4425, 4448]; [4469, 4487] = 1.10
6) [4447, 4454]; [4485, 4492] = 1.00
